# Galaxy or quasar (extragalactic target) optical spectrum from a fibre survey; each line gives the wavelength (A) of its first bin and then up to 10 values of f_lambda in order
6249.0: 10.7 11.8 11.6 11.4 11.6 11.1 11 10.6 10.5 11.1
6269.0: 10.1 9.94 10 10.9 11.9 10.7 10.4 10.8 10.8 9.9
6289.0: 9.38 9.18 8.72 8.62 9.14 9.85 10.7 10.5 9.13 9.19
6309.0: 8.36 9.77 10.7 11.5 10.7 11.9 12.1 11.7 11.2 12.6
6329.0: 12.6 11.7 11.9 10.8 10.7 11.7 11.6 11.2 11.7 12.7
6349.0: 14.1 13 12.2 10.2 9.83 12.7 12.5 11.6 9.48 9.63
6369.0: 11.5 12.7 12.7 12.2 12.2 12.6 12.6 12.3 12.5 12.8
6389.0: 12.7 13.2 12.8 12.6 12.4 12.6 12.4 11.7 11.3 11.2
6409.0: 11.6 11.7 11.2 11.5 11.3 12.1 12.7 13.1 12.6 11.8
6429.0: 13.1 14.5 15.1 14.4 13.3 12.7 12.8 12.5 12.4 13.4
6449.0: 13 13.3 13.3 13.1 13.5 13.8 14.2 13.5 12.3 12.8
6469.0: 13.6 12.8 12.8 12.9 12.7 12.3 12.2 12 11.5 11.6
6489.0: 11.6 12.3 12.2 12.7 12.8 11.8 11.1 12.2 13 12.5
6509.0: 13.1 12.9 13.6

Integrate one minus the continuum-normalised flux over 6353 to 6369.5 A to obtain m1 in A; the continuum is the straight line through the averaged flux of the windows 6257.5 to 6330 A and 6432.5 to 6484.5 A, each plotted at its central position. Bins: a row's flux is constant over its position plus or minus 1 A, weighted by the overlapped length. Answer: 0.8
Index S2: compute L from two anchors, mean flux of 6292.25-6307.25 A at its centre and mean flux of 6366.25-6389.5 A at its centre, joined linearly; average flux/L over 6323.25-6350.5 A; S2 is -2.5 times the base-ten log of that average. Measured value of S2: -0.11 mag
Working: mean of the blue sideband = 9.51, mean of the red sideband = 12.2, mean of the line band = 11.9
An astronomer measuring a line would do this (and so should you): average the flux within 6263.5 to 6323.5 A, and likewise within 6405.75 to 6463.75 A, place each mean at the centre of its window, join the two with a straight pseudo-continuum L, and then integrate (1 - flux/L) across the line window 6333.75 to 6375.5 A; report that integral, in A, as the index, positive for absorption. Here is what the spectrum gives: -1.00 A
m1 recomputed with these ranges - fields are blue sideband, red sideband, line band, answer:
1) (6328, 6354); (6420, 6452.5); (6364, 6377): 1.0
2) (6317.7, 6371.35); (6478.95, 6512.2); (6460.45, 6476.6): -1.2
